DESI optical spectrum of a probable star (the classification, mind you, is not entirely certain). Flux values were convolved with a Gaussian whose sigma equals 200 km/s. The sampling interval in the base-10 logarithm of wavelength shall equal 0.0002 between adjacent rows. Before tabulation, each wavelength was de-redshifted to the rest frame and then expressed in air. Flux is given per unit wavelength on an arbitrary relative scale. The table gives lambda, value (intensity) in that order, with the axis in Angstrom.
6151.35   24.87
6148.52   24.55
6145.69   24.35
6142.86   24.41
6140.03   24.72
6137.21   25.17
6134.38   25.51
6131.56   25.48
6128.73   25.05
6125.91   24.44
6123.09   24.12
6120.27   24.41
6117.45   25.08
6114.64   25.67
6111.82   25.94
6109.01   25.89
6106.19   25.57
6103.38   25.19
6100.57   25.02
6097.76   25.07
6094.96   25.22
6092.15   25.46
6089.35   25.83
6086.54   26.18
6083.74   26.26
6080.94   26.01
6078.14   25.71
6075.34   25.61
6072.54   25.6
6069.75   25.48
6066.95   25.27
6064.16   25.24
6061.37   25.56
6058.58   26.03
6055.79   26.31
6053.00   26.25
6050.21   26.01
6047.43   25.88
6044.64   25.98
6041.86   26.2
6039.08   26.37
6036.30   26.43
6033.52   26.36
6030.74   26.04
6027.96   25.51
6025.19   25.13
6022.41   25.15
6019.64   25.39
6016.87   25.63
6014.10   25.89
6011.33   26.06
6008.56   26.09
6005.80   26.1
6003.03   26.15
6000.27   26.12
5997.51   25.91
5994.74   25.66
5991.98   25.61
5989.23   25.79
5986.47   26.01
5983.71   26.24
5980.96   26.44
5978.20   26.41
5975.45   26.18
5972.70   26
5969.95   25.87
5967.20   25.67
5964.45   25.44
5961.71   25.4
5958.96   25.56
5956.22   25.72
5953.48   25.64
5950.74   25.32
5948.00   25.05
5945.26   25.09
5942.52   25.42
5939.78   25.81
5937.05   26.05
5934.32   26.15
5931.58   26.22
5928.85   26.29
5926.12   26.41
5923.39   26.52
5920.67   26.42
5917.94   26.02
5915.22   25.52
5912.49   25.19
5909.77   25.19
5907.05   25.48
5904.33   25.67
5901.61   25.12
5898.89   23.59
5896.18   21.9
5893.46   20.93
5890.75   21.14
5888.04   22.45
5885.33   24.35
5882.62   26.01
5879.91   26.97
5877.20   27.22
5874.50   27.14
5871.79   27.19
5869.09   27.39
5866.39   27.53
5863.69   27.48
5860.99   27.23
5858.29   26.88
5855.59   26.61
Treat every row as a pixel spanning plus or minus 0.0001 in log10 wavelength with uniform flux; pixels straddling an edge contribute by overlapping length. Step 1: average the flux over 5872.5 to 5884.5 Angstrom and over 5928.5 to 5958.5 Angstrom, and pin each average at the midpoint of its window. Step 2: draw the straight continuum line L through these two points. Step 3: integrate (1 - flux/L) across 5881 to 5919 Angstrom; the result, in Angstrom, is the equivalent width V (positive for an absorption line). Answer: 3.2 Angstrom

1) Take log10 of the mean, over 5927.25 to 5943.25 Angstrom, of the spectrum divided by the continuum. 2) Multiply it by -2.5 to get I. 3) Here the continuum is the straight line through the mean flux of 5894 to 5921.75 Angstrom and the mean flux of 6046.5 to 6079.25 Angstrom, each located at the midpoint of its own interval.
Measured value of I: -0.04 mag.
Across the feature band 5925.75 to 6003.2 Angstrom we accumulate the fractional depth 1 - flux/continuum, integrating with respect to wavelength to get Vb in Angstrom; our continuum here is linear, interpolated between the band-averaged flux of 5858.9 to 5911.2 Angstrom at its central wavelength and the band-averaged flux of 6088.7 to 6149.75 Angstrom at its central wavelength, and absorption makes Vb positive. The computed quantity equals -1.90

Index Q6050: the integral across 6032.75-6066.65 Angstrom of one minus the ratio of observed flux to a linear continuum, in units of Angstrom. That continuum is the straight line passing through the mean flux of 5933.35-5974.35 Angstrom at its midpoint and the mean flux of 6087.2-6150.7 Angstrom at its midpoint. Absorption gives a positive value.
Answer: -0.94 Angstrom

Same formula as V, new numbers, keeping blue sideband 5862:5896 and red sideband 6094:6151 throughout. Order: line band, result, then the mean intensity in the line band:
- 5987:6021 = -0.9 Angstrom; 25.9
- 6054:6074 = -0.4 Angstrom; 25.7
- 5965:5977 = -0.3 Angstrom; 25.9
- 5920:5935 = -0.6 Angstrom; 26.3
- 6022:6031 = -0.1 Angstrom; 25.4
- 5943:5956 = 0.0 Angstrom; 25.3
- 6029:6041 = -0.5 Angstrom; 26.3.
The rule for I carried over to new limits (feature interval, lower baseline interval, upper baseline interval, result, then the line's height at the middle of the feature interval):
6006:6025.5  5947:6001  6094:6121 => 0.00 mag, 25.7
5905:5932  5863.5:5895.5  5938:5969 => -0.02 mag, 25.4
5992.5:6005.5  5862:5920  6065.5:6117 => -0.02 mag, 25.4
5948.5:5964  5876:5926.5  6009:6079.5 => -0.01 mag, 25.2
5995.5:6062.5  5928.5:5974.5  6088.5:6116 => -0.02 mag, 25.6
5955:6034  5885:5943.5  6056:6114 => -0.03 mag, 25.2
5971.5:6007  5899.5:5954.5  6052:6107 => -0.02 mag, 25.7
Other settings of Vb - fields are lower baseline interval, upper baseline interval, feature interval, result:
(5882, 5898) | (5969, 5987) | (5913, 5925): -1.12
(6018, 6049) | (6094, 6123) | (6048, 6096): -0.42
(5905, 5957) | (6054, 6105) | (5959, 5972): 0.06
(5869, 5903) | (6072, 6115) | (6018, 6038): -0.32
